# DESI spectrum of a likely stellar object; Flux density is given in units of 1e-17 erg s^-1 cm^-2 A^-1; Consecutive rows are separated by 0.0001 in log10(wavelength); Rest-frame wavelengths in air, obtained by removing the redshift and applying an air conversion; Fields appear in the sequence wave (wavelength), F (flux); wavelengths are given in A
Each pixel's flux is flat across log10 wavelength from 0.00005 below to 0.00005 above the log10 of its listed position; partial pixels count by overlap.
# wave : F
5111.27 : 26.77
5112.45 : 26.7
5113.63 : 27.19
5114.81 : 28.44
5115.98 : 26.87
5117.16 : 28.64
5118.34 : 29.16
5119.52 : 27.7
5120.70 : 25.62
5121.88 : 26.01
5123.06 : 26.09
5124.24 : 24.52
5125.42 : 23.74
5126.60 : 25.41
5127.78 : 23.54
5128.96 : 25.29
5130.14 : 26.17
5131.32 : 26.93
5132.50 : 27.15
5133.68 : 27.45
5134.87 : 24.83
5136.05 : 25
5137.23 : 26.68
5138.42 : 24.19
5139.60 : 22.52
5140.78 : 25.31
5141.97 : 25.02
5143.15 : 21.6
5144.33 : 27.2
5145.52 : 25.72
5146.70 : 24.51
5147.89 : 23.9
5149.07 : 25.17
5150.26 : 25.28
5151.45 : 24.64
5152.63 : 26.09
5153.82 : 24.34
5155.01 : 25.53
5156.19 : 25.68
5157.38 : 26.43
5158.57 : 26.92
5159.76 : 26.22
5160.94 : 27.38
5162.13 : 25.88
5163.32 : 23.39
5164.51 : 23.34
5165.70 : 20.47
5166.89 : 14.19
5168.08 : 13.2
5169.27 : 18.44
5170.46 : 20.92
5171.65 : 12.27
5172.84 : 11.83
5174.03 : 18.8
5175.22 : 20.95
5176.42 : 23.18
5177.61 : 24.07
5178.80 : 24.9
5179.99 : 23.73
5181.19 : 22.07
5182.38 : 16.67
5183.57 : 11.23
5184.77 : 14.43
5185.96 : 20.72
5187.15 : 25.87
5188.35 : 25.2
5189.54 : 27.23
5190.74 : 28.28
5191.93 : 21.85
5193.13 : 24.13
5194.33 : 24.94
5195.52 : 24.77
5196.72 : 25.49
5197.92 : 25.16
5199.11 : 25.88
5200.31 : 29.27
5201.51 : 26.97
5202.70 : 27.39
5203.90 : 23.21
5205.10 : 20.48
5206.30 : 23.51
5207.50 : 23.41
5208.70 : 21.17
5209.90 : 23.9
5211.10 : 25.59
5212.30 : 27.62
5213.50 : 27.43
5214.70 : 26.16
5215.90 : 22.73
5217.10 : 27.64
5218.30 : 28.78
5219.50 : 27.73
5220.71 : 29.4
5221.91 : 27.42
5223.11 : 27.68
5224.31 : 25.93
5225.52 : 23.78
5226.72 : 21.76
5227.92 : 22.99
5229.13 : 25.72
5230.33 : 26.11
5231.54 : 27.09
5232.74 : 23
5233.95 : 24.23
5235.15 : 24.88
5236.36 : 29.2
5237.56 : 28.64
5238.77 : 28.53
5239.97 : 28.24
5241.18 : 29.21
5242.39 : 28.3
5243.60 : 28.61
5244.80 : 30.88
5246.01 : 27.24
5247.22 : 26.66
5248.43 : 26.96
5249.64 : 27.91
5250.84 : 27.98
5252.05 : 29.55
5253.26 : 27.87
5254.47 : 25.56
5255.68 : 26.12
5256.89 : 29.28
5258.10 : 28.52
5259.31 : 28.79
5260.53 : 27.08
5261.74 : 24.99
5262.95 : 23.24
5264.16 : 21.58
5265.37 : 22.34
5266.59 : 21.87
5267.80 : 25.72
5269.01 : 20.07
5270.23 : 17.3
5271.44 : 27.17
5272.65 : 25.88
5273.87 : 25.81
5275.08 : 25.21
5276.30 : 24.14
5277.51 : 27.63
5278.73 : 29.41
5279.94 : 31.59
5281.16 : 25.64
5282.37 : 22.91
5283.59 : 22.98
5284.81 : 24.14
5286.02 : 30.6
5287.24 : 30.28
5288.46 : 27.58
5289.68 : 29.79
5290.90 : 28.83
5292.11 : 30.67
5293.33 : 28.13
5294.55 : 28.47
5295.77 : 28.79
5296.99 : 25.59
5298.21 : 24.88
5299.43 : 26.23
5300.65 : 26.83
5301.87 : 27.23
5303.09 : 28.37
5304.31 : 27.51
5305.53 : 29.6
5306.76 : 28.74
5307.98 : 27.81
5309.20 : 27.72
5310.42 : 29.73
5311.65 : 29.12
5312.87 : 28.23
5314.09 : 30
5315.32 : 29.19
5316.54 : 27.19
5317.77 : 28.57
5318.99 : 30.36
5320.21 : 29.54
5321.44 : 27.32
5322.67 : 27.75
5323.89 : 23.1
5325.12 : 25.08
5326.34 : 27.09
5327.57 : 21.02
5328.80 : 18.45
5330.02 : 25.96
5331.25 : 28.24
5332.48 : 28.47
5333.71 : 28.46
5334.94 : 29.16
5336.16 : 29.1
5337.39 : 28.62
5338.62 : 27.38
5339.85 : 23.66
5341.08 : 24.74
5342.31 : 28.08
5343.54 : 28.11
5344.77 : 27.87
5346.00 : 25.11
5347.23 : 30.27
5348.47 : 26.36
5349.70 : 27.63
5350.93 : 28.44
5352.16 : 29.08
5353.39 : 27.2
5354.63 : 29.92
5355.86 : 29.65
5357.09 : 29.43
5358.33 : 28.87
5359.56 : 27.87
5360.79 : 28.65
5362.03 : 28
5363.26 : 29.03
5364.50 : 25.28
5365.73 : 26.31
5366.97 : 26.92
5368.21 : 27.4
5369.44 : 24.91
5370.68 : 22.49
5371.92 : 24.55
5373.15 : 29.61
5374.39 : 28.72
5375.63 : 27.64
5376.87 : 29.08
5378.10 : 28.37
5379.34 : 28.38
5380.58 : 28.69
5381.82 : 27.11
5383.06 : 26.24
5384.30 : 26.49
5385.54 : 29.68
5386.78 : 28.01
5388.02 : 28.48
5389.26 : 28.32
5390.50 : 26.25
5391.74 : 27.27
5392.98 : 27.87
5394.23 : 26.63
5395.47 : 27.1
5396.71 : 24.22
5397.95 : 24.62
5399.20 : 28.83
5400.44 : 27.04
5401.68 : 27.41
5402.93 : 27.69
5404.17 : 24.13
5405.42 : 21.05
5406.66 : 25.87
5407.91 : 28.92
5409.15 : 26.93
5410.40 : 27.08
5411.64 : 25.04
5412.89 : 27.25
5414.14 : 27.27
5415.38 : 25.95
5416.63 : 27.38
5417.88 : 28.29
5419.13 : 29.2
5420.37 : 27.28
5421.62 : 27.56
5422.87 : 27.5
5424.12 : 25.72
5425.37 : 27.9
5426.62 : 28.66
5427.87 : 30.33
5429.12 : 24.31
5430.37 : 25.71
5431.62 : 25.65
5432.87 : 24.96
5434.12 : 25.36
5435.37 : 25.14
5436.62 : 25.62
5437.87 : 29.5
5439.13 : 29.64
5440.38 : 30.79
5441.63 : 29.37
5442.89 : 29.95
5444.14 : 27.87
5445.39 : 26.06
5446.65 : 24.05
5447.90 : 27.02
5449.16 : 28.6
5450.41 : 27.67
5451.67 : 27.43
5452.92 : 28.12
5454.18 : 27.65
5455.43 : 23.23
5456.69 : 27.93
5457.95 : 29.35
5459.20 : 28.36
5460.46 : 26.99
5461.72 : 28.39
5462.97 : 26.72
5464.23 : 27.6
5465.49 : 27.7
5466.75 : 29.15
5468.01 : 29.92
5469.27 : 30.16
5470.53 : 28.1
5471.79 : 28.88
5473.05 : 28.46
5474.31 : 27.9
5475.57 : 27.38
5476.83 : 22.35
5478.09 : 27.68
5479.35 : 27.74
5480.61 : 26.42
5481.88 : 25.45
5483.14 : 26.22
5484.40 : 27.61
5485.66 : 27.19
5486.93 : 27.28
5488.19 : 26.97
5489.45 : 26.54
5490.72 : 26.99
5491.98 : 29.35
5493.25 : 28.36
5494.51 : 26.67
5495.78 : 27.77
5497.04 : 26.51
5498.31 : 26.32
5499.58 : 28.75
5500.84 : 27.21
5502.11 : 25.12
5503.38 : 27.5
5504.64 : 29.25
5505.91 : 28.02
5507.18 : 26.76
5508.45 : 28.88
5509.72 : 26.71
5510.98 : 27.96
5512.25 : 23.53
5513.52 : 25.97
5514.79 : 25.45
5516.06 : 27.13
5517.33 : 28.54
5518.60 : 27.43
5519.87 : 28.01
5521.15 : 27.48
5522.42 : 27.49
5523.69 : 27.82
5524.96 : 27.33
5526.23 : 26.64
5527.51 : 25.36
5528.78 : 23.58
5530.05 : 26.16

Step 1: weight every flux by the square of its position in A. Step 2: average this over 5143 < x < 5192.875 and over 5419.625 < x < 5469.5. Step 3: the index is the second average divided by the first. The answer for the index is 1.36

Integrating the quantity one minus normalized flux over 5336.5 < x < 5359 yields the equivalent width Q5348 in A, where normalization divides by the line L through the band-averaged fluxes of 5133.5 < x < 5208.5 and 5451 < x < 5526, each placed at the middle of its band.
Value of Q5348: -2.0 A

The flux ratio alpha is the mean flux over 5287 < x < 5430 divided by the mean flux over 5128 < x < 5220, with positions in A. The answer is 1.2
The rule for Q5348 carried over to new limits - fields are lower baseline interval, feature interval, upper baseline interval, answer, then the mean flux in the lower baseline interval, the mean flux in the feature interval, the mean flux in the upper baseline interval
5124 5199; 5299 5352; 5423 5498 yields -3.8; 23.3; 27.4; 27.4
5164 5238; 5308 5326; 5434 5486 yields -1.9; 23.5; 28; 27.6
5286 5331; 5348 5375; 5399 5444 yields -0.2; 27.6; 27.6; 27.1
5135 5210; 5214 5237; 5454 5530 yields -2.0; 23.1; 25.9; 27.2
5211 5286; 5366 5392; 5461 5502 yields -0.4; 26.2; 27.3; 27.5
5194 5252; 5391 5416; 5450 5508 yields 0.6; 26.2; 26.4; 27.5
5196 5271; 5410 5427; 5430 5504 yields -0.1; 25.9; 27.3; 27.4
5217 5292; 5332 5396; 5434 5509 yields -1.5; 26.5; 27.6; 27.5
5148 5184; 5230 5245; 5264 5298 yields -1.8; 21.8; 27.4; 26.1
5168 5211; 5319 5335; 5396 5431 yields -0.7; 22.2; 26.2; 26.8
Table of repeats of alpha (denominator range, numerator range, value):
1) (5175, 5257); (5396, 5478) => 1.07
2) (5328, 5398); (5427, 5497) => 1.00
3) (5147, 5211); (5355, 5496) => 1.19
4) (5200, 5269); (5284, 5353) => 1.05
